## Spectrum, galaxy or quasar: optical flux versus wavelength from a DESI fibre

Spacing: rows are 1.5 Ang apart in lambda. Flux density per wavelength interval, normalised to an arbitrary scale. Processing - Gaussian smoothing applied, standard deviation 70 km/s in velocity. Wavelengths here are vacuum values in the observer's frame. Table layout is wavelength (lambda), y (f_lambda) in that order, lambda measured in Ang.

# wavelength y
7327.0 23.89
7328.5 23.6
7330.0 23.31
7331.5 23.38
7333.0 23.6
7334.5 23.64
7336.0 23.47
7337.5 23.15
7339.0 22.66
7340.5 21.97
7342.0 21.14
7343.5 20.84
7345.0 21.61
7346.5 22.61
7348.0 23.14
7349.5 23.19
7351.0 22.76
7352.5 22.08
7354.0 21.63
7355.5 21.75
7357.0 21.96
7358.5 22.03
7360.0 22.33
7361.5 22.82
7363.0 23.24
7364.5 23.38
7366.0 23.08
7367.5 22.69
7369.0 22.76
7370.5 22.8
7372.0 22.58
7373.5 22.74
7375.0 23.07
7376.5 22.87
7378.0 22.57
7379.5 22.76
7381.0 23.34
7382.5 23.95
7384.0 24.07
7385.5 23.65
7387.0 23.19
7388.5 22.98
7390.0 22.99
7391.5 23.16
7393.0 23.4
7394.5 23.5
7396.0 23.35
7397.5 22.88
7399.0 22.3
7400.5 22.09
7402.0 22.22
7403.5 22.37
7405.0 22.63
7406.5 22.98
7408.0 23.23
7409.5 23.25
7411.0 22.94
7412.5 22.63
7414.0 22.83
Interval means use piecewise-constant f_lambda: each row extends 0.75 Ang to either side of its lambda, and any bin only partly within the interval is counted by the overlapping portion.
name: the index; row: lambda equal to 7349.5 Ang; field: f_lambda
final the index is 23.19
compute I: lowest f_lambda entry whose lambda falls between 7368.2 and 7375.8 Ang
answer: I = 22.58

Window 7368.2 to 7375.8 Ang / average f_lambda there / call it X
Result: 22.8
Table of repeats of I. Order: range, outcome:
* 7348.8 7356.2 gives 21.63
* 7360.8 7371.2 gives 22.69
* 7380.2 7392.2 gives 22.98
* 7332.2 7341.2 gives 21.97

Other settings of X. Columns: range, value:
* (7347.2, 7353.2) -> 22.8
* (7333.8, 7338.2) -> 23.4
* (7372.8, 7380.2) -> 22.8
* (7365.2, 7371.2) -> 22.8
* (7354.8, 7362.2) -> 22.2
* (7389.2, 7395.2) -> 23.3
